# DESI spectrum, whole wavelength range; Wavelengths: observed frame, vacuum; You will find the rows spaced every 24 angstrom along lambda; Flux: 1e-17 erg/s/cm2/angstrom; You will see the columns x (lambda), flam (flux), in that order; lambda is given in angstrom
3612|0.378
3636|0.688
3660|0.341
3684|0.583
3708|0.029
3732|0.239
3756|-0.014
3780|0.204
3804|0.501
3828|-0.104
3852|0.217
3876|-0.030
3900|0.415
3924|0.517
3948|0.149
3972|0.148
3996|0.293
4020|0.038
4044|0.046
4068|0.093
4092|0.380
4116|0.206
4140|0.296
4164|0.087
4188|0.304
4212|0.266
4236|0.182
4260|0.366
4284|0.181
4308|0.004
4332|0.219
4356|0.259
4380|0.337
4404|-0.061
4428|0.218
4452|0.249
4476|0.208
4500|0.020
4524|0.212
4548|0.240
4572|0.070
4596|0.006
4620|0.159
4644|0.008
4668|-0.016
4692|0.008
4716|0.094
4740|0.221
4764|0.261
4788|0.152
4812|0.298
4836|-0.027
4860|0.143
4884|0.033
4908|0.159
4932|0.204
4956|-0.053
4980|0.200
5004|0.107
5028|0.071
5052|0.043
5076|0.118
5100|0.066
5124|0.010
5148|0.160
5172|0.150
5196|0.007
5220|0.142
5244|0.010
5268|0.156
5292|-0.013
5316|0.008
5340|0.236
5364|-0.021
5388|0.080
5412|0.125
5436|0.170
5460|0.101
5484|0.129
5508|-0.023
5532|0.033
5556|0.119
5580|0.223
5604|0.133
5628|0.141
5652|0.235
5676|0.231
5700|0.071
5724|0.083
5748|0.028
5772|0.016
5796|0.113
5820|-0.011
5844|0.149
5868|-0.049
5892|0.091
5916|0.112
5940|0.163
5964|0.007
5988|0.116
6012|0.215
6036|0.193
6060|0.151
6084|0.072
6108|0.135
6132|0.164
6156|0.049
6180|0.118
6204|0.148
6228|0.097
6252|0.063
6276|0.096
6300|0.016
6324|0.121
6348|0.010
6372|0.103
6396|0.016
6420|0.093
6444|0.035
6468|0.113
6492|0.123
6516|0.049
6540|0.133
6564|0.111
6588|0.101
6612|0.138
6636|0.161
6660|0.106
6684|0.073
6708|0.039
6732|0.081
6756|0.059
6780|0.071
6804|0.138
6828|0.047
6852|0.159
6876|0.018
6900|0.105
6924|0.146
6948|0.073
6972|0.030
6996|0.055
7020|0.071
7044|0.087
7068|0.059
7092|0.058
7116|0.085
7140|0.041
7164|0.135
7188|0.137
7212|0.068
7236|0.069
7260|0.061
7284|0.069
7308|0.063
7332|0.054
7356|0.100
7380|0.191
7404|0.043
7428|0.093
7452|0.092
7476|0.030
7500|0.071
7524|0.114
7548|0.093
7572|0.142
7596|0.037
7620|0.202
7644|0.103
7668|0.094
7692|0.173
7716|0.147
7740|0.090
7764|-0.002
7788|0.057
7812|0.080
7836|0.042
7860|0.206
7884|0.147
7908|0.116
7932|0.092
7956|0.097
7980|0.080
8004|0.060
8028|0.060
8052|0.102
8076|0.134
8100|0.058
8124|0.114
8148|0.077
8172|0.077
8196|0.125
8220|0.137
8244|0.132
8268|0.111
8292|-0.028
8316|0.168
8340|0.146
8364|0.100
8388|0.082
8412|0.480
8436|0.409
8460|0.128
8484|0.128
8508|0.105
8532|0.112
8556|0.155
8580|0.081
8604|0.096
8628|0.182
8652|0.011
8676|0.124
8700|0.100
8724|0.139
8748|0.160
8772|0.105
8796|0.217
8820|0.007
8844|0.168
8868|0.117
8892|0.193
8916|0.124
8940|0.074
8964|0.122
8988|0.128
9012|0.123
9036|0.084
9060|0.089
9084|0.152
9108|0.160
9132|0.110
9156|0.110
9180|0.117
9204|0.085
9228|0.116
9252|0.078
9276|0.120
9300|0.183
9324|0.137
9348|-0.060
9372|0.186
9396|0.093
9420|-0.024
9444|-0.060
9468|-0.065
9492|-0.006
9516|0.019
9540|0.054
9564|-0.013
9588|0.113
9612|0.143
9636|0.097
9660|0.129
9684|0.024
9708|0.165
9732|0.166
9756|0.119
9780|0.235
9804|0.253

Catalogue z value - 1.26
